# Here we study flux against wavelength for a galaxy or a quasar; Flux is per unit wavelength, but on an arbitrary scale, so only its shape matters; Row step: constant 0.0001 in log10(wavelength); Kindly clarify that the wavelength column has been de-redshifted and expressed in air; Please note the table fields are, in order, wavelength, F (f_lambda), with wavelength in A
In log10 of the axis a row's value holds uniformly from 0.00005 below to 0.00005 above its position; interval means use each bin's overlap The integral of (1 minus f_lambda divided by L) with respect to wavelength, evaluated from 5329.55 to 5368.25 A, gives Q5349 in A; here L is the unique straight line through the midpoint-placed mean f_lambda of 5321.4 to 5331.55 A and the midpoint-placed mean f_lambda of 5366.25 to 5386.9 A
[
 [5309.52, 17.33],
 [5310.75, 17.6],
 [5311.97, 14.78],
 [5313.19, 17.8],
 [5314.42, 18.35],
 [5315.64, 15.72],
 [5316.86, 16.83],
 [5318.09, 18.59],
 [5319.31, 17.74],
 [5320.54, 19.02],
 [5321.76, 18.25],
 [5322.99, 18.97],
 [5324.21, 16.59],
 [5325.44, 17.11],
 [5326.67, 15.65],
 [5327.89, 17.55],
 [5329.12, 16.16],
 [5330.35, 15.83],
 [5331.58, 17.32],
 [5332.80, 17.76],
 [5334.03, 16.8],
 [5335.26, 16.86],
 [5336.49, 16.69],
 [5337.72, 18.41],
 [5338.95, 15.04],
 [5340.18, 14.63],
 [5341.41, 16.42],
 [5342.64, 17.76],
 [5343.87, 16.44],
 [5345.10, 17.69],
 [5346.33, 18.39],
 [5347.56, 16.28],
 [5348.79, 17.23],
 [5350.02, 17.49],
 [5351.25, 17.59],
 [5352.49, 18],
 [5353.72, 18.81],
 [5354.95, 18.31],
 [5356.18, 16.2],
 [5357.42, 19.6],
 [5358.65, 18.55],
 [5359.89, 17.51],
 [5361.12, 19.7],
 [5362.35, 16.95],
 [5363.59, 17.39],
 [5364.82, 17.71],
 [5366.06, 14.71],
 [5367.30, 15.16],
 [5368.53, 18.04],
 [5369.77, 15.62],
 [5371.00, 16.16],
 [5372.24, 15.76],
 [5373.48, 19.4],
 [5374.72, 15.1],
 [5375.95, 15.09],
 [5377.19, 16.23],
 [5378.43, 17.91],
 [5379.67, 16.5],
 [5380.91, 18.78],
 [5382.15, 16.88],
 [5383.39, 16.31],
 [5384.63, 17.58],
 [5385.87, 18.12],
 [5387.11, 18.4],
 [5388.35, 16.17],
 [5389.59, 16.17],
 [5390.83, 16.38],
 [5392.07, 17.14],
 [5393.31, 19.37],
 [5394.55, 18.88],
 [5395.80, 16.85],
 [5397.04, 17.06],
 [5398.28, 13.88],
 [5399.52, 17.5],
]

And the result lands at -0.7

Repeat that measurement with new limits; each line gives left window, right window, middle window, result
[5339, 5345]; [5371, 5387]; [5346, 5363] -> -1.4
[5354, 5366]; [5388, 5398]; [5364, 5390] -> 1.1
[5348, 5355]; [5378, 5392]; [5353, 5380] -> 0.7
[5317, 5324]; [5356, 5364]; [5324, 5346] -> 1.8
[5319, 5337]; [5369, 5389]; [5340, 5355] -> -0.2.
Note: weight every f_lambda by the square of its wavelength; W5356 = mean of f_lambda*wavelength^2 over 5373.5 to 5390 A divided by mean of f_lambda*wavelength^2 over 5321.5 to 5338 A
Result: 1.01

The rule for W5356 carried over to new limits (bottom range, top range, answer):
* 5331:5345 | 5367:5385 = 1.01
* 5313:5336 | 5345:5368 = 1.03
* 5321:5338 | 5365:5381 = 0.98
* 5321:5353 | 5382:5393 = 1.02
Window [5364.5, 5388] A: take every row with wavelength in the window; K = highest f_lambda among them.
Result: 19.4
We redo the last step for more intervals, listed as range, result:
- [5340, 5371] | 19.7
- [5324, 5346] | 18.41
